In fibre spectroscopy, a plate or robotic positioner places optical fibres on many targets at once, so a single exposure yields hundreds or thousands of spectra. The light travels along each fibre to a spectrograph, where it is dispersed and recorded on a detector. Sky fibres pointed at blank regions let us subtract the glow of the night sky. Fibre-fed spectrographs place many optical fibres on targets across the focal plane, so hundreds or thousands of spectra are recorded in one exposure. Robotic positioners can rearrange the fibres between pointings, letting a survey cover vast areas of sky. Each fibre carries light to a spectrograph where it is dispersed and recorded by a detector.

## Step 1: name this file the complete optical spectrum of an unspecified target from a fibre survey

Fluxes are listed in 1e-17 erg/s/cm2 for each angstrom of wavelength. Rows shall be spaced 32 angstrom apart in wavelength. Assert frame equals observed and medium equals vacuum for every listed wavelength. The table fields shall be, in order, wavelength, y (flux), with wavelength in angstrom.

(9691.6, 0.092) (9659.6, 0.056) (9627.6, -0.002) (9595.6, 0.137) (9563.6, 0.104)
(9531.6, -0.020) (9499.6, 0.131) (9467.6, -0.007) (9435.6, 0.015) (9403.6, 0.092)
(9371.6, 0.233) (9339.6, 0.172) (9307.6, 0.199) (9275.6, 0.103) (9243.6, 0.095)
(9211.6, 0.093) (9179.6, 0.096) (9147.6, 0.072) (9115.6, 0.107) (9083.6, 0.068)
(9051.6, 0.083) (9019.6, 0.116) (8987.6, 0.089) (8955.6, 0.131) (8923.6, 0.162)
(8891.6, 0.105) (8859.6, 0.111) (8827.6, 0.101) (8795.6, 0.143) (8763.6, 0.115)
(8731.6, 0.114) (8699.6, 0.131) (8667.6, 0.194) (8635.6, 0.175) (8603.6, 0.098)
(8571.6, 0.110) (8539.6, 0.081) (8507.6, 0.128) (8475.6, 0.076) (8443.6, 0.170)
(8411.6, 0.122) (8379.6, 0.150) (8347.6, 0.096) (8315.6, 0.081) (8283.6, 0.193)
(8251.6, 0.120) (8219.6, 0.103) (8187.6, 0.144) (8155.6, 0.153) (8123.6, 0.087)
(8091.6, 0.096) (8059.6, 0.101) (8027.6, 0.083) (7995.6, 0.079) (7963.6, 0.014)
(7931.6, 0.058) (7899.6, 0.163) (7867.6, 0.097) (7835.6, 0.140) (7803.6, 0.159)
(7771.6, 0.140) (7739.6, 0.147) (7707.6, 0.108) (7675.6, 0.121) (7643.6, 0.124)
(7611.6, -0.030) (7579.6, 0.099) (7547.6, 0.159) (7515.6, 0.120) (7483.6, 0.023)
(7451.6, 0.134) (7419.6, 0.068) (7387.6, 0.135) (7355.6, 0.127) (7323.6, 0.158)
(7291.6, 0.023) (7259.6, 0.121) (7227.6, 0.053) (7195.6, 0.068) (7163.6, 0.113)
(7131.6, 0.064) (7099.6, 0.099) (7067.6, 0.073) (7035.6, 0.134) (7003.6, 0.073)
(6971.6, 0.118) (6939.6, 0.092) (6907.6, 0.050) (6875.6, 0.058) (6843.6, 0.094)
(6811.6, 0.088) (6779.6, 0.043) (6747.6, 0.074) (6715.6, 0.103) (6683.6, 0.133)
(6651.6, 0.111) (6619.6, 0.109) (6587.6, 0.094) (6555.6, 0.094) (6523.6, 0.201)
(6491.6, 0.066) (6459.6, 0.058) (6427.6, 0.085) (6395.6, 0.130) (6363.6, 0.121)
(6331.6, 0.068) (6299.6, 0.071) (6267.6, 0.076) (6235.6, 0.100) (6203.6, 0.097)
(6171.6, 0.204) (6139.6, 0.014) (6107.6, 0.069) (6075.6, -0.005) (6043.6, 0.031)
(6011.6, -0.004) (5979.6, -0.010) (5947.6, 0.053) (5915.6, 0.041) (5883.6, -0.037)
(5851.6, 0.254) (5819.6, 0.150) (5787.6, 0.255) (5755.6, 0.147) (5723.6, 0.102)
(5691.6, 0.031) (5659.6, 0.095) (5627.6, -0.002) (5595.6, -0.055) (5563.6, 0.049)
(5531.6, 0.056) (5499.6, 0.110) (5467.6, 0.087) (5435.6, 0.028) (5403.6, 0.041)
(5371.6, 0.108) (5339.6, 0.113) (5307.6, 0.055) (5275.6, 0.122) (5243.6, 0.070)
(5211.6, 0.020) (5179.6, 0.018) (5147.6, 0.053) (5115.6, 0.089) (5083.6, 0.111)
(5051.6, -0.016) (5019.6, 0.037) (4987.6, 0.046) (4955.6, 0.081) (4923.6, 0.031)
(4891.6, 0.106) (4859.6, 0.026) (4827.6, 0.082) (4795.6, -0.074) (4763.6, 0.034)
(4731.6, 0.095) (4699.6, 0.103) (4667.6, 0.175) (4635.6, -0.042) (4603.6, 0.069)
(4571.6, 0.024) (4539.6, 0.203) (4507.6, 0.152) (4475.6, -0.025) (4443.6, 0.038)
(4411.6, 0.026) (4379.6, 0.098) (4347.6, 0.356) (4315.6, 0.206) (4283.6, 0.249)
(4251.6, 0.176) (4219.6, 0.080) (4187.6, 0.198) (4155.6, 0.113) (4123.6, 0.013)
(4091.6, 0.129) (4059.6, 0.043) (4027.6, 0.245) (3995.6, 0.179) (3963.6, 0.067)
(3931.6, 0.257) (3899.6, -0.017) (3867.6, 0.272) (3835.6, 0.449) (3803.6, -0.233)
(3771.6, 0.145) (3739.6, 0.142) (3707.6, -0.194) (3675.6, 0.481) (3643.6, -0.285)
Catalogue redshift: 0.651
